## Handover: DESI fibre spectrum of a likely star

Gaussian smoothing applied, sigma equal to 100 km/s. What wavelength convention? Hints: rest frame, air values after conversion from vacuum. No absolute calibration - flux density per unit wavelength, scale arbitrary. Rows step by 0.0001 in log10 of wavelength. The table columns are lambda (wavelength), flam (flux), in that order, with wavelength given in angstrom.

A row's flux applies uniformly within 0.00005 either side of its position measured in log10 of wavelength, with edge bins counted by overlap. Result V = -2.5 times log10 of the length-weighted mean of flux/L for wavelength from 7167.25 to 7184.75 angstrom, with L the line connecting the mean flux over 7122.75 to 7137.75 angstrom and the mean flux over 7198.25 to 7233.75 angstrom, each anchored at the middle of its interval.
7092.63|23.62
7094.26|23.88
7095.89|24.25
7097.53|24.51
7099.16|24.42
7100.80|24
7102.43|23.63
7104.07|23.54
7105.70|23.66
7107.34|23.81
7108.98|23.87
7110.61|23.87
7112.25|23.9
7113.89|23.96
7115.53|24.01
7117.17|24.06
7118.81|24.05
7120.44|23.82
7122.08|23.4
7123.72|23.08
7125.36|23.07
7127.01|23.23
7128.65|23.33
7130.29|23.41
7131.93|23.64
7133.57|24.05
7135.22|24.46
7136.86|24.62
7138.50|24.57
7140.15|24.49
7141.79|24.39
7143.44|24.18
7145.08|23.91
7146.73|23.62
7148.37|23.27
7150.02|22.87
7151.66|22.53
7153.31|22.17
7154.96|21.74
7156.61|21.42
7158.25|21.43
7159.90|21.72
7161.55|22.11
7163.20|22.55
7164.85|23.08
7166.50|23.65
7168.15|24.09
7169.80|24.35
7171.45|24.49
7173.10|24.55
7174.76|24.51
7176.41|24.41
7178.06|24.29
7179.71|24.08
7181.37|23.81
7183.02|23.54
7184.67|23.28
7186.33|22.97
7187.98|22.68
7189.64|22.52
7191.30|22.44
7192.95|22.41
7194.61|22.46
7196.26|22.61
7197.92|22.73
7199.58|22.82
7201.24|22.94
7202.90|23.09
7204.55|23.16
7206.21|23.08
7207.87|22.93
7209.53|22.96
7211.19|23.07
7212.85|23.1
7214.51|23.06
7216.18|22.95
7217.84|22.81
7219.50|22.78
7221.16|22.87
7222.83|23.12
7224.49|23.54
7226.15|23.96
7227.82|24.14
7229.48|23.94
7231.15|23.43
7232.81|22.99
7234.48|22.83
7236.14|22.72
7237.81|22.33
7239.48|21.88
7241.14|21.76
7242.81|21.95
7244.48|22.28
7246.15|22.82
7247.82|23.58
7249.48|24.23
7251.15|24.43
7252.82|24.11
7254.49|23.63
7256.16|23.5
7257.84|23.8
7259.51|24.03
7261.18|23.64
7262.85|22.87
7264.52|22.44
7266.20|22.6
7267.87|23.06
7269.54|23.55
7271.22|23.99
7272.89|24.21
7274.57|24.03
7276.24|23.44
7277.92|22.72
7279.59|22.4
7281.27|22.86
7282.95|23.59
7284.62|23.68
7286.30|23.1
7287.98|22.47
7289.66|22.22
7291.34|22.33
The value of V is -0.04 mag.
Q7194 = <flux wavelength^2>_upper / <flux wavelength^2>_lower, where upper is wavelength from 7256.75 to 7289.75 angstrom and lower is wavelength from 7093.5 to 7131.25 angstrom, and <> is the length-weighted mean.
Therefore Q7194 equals 1.0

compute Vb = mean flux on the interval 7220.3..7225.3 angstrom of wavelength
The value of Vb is 23.2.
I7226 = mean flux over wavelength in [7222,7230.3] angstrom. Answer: 23.8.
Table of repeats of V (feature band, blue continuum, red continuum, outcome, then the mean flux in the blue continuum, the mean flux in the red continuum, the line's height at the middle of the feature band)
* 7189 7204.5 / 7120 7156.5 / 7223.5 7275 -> 0.03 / 23.5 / 23.3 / 23.4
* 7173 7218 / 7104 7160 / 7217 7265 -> 0.01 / 23.5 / 23.2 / 23.3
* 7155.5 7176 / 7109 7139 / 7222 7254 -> 0.02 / 23.8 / 23.2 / 23.6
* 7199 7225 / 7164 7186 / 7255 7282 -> 0.03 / 24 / 23.3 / 23.7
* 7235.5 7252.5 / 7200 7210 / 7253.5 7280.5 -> 0.02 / 23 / 23.4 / 23.2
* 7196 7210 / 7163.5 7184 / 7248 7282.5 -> 0.04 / 24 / 23.5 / 23.9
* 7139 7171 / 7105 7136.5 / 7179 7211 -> 0.01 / 23.7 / 23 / 23.4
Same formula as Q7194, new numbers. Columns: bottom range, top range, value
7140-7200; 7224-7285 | 1.03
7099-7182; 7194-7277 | 1.01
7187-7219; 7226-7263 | 1.03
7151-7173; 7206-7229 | 1.03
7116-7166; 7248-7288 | 1.04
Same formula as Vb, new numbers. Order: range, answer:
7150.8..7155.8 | 22.1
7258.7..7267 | 23.1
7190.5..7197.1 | 22.5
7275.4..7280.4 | 22.9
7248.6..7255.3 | 24.1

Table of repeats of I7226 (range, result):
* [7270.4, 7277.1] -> 23.9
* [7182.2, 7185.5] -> 23.4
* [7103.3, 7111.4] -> 23.8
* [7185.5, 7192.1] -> 22.6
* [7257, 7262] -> 23.8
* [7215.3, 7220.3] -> 22.8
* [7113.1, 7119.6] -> 24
